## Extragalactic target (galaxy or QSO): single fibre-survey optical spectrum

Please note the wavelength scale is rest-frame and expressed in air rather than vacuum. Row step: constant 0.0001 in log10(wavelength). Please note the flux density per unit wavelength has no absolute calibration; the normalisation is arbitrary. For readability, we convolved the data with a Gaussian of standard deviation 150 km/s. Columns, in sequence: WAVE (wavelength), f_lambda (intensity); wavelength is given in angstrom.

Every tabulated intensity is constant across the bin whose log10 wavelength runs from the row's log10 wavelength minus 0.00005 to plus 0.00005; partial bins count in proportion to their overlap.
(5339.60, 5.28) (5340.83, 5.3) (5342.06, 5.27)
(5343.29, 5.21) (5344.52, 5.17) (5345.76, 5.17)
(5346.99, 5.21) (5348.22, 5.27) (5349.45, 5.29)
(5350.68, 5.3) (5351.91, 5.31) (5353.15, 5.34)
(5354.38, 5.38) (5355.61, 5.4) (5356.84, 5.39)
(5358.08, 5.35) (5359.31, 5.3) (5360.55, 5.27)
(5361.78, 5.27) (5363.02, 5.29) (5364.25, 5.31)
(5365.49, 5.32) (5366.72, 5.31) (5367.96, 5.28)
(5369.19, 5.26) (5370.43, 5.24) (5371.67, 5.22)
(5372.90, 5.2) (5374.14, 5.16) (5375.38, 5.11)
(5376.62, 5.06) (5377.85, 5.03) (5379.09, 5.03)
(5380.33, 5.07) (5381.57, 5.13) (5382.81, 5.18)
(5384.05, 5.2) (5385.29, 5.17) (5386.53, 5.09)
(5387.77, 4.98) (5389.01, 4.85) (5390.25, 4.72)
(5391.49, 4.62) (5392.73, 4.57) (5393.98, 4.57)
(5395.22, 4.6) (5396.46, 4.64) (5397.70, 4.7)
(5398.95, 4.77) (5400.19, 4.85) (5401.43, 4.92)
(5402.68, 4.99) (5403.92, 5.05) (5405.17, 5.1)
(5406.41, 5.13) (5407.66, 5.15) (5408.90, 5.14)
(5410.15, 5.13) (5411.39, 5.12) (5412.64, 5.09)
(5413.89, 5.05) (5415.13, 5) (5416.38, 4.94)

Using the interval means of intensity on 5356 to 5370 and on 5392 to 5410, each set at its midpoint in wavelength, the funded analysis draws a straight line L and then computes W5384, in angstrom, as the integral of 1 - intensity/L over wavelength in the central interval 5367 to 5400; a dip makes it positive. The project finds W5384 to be 0.61 angstrom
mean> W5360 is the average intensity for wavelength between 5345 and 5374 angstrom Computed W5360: 5.29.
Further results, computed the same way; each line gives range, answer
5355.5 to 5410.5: 5.07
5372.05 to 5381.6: 5.1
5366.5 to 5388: 5.15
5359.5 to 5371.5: 5.28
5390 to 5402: 4.7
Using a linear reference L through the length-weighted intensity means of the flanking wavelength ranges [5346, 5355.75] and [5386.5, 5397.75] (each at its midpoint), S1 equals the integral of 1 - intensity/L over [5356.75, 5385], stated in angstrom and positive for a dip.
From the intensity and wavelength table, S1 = -1.1 angstrom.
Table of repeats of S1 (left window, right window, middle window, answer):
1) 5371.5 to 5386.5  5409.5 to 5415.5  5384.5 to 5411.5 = 1.1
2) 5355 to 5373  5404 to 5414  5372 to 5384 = 0.3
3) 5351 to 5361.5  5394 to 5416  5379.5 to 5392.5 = 0.3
